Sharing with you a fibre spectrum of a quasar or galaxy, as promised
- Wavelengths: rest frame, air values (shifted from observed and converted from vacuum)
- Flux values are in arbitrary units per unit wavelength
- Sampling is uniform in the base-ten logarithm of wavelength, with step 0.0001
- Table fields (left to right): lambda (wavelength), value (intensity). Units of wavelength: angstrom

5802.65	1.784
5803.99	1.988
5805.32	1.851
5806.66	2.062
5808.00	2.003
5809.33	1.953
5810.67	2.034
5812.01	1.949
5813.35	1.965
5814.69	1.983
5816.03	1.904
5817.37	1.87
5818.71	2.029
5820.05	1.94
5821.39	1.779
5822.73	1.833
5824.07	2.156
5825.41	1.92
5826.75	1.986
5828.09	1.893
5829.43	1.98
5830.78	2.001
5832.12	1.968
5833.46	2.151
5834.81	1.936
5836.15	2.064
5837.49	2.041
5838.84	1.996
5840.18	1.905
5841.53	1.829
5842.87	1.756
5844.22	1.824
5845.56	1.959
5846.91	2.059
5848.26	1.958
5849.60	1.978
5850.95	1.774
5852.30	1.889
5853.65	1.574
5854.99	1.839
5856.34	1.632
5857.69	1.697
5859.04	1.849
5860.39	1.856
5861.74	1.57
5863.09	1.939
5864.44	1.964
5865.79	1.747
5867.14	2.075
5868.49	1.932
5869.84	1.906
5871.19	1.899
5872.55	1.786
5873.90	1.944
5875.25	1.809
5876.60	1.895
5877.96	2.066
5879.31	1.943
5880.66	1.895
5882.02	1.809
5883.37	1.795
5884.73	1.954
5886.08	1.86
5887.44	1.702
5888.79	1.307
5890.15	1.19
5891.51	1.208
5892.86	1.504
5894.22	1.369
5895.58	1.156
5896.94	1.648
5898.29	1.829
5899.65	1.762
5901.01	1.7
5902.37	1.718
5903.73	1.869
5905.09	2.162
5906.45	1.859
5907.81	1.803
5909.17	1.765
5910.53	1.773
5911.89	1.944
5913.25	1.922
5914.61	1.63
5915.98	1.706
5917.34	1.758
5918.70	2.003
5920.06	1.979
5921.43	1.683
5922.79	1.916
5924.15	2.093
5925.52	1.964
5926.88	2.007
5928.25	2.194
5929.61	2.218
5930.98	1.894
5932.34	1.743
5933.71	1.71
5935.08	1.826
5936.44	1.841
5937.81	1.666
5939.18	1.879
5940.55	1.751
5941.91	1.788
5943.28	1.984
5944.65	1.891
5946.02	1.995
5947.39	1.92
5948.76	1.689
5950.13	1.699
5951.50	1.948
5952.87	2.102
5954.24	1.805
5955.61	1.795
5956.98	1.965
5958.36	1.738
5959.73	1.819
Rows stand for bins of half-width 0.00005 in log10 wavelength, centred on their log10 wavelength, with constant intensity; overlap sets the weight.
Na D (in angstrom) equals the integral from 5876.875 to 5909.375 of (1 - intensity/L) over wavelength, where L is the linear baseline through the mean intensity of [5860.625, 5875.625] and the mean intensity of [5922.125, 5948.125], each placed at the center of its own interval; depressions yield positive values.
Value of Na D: 3.1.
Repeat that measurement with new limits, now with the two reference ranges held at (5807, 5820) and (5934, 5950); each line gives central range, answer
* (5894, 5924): 1.3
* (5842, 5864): 1.2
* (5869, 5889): 0.5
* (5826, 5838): -0.3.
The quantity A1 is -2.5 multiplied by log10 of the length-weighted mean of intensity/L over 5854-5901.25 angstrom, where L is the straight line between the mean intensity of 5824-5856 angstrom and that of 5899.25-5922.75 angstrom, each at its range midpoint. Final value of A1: 0.08 mag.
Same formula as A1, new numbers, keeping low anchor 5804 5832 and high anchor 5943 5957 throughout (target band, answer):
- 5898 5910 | 0.047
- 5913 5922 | 0.056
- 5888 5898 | 0.368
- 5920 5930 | -0.058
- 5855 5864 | 0.097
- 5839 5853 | 0.025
